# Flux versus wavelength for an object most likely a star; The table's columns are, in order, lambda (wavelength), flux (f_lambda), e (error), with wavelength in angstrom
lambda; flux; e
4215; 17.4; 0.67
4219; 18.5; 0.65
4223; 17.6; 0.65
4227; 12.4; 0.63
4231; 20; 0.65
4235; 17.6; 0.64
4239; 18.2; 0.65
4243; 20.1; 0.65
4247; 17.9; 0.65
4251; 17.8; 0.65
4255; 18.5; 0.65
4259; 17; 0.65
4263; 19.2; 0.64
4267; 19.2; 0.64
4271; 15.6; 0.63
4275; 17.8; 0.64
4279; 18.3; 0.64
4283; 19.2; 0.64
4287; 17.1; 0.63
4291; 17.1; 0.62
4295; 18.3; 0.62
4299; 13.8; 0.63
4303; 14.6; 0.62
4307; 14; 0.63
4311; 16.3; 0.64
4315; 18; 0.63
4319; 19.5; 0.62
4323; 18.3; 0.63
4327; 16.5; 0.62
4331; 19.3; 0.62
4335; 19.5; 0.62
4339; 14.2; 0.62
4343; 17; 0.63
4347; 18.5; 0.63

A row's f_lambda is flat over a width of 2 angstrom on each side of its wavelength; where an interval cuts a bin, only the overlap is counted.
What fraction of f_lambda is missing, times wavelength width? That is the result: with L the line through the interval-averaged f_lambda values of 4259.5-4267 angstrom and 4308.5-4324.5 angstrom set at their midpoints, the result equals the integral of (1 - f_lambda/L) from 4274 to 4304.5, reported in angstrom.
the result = 2.2 angstrom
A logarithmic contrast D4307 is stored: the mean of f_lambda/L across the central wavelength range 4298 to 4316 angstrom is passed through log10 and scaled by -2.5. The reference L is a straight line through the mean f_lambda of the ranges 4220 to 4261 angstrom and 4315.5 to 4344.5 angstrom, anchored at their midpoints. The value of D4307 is 0.16 mag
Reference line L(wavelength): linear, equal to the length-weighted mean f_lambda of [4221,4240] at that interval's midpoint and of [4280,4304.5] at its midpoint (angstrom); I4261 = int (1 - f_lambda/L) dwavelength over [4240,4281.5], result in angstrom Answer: -2.9 angstrom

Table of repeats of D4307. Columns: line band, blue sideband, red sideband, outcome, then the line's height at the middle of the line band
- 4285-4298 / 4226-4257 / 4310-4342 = 0.038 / 17.8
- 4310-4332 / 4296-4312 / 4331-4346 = -0.125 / 16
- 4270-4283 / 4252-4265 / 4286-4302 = -0.024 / 17.3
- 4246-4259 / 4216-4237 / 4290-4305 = -0.074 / 16.7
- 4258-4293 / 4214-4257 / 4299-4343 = -0.029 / 17.4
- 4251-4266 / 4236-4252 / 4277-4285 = 0.021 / 18.6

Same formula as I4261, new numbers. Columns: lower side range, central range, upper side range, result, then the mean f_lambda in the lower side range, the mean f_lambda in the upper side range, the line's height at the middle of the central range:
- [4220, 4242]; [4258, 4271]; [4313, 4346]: -0.5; 17.4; 17.8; 17.5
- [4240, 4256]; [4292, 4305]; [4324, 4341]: 1.6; 18.6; 17.4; 17.9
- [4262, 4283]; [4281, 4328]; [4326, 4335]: 3.5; 18.1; 18.4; 18.3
